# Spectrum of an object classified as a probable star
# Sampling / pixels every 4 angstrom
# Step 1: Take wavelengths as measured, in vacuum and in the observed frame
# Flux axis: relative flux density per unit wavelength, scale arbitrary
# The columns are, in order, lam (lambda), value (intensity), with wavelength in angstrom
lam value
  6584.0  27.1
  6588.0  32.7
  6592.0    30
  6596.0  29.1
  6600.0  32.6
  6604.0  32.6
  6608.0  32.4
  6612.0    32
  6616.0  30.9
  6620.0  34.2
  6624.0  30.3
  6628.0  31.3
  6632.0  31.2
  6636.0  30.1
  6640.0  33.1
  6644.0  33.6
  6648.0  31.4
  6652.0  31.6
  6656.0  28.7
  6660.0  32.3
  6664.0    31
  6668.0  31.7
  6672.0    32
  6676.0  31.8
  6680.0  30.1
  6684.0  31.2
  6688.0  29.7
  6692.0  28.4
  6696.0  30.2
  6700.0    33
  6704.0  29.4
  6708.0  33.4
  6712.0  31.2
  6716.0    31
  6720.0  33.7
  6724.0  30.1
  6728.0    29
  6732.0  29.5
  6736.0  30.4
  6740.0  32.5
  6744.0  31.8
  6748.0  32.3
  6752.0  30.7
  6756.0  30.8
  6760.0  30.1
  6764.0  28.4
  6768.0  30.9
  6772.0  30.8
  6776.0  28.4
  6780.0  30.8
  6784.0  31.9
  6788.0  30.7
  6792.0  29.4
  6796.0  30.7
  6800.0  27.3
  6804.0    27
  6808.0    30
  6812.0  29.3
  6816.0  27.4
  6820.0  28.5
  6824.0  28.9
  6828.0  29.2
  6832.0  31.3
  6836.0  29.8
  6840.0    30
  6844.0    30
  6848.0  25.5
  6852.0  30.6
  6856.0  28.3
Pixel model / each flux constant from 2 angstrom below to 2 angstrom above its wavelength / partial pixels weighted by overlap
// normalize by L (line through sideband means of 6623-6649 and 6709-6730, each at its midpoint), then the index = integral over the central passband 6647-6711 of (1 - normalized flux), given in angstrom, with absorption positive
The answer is 0.8 angstrom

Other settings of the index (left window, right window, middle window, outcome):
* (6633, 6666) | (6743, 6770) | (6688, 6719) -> 0.1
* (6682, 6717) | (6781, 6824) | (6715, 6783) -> -1.4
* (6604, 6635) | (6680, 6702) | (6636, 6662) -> -0.4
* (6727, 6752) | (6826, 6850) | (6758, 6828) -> 1.5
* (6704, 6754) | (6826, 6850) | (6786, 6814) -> 0.7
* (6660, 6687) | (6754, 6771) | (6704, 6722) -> -0.7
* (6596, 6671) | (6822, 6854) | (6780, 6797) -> -0.4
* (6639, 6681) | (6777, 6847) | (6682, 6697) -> 0.6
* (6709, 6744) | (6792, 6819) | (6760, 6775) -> -0.1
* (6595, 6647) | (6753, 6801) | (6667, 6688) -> 0.0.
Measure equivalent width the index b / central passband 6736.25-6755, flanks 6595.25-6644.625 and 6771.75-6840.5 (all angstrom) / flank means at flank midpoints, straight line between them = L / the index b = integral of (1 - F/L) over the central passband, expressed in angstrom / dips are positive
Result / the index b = -0.9 angstrom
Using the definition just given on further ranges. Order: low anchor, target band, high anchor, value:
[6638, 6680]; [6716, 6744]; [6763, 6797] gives -0.1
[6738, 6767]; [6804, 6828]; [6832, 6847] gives 1.1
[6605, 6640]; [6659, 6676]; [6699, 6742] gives -0.2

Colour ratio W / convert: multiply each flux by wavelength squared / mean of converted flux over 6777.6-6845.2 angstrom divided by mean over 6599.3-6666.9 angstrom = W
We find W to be 1.0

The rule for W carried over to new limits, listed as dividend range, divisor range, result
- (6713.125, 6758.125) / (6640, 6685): 1.01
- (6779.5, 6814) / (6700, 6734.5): 0.98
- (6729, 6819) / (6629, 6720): 0.99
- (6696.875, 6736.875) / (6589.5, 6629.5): 1.02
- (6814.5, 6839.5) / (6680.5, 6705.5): 1.00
